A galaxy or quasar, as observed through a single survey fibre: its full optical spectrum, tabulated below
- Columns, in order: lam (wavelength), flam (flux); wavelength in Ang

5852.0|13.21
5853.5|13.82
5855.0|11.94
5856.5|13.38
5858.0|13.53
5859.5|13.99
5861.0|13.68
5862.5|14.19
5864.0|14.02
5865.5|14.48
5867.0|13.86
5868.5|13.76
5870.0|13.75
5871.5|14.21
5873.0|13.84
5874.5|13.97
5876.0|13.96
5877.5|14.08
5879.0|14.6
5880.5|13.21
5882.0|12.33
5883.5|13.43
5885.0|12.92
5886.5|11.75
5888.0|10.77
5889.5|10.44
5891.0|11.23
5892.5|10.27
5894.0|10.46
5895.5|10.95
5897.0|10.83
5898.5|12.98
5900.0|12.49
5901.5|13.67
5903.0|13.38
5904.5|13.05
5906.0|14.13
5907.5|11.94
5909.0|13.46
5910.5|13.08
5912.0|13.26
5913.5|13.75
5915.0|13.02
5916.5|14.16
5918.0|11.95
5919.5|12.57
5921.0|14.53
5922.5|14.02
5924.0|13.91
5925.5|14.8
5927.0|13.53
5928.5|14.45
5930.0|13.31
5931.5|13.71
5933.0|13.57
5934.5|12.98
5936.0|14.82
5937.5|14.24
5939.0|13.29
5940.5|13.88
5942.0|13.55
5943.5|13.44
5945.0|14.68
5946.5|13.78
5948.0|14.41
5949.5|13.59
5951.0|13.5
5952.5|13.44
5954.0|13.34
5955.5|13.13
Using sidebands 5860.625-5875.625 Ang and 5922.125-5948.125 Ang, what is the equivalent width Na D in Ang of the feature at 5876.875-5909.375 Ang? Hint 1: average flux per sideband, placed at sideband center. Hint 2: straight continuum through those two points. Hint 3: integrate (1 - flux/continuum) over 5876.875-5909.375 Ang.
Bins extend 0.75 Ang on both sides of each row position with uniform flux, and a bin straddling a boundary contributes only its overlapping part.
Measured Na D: 3.7 Ang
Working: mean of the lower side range 14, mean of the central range 12.4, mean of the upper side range 13.9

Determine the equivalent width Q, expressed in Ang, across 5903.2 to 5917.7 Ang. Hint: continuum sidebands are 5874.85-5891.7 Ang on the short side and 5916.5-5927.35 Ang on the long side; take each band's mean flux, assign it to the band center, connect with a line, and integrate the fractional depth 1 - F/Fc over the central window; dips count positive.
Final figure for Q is 0.1 Ang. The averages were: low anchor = 12.6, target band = 13.3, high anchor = 13.7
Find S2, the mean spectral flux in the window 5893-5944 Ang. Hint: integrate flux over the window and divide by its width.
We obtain 13.3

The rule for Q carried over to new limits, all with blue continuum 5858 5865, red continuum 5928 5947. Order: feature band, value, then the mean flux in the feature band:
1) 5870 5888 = 0.7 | 13.4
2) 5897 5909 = 0.8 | 13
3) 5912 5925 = 0.3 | 13.5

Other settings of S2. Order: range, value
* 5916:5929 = 13.7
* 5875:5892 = 12.6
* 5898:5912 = 13.1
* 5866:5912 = 12.8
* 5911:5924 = 13.4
